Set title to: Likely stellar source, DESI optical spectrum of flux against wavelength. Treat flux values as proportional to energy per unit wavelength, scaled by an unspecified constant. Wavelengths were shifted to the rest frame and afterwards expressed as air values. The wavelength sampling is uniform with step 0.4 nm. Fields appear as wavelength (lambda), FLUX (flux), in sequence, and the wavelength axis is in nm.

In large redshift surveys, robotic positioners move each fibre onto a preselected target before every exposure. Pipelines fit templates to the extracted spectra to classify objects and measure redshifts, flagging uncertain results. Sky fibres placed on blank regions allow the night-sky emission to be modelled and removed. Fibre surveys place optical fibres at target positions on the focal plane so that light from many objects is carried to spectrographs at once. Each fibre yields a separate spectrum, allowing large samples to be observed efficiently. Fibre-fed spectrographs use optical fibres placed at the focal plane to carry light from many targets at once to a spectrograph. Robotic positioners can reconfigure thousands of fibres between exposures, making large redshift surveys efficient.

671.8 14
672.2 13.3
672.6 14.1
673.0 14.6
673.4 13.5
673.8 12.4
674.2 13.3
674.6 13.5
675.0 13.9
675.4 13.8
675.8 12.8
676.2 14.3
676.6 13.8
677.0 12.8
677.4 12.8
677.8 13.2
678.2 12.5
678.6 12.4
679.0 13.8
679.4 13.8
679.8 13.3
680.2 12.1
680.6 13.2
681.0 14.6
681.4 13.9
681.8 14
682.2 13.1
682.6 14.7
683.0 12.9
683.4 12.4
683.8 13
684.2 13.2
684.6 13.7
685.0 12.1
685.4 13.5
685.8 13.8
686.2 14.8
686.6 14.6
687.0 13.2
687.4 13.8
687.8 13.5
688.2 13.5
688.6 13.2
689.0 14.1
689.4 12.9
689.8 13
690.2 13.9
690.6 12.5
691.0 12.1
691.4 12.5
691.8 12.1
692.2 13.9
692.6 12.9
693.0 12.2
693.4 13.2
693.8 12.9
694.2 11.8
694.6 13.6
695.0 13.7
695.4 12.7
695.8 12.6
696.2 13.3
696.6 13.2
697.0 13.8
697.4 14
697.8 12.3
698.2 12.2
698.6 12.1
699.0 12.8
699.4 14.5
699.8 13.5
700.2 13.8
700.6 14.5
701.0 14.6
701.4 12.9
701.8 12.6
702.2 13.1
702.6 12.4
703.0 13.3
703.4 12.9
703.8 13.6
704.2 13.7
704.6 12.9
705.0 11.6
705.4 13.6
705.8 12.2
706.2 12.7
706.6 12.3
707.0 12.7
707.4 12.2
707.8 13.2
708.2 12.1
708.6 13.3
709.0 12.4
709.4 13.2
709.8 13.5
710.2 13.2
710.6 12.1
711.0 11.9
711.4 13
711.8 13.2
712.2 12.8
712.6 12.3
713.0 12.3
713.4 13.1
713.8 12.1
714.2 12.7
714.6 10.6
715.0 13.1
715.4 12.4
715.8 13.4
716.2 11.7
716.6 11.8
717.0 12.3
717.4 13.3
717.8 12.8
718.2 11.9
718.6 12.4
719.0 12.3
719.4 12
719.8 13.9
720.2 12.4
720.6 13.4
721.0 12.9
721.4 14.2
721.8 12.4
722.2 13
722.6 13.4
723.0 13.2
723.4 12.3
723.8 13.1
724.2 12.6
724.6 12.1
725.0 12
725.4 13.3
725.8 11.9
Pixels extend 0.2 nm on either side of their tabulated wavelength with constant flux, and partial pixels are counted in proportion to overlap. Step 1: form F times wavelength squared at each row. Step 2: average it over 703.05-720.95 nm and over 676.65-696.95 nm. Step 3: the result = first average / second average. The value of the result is 1.0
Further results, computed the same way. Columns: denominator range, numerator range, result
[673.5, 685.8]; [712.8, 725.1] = 1.06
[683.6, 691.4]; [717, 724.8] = 1.05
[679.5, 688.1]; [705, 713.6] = 1.01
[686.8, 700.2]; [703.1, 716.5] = 1.01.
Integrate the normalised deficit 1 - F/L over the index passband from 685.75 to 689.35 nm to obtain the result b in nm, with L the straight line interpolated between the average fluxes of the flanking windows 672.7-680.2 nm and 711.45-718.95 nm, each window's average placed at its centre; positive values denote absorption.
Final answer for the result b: -0.195 nm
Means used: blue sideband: 13.3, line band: 13.8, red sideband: 12.5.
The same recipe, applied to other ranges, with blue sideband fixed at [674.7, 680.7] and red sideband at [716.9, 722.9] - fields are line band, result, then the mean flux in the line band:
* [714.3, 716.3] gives 0.094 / 12.3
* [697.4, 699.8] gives 0.020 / 12.9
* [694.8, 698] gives -0.032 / 13.2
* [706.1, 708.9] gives 0.072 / 12.6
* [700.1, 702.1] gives -0.095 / 13.6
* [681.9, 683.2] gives -0.040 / 13.6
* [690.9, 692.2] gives 0.061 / 12.5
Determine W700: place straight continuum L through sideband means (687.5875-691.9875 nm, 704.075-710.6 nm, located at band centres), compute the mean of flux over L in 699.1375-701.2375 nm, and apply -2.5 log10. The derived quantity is -0.10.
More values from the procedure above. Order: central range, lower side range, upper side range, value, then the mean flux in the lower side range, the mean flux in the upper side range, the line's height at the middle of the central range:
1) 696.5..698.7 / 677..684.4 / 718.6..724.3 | 0.013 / 13.3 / 12.9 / 13.1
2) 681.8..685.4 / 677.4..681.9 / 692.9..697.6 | 0.004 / 13.3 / 13.1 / 13.3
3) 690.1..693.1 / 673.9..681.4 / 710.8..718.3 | 0.022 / 13.3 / 12.5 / 13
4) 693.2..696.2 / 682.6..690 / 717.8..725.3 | 0.027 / 13.4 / 12.8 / 13.3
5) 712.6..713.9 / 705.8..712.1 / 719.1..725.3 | 0.023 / 12.7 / 12.9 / 12.8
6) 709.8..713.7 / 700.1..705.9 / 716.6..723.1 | 0.027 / 13.2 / 12.8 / 13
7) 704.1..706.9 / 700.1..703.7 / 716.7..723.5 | 0.047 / 13.3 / 12.8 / 13.2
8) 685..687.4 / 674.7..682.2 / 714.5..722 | -0.046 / 13.4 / 12.6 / 13.2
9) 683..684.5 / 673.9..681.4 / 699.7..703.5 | 0.034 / 13.3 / 13.4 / 13.3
